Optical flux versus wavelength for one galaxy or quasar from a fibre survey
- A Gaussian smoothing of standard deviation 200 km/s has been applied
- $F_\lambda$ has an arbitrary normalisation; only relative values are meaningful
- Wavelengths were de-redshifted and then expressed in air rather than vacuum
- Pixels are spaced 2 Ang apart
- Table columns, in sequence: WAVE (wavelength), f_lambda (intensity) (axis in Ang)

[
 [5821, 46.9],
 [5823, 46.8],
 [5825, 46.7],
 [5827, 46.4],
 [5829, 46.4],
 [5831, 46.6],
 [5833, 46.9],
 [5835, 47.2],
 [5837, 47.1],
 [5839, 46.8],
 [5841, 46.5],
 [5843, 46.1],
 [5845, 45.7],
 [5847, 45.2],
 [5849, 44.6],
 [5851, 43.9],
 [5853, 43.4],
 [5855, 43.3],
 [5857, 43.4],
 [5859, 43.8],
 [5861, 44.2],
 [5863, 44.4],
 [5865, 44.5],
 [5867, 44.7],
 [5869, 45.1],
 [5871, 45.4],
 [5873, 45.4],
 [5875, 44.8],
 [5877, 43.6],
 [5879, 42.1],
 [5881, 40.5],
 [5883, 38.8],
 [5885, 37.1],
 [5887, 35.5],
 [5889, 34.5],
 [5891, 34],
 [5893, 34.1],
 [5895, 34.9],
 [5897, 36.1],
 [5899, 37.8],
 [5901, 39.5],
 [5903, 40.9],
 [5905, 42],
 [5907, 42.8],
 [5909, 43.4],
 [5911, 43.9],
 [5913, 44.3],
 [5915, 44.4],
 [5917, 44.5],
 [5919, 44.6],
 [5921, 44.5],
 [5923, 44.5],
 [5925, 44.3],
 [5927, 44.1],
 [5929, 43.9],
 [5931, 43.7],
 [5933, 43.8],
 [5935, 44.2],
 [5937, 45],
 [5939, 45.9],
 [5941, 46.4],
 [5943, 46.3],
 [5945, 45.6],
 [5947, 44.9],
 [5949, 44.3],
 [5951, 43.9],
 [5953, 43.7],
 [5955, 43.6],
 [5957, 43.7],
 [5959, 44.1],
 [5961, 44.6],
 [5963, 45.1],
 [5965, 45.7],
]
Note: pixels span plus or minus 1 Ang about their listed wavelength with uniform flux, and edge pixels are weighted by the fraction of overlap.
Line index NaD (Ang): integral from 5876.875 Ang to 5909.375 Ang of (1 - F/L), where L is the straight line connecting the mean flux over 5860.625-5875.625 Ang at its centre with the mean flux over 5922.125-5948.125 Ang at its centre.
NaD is 4.62 Ang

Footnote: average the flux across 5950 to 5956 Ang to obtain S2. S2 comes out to 43.7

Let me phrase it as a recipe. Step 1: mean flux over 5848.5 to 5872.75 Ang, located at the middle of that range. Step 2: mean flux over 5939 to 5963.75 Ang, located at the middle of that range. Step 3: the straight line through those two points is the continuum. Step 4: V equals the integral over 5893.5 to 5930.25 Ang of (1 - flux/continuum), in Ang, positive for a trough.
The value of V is 2.0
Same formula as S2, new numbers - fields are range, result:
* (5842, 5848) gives 45.7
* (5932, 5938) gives 44.3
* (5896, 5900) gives 37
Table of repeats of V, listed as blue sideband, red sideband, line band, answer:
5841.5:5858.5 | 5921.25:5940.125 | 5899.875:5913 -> 0.65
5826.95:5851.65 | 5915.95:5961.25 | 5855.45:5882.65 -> 1.07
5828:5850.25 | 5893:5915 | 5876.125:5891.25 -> 1.38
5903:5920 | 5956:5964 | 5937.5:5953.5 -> -0.37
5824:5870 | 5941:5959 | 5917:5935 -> 0.23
